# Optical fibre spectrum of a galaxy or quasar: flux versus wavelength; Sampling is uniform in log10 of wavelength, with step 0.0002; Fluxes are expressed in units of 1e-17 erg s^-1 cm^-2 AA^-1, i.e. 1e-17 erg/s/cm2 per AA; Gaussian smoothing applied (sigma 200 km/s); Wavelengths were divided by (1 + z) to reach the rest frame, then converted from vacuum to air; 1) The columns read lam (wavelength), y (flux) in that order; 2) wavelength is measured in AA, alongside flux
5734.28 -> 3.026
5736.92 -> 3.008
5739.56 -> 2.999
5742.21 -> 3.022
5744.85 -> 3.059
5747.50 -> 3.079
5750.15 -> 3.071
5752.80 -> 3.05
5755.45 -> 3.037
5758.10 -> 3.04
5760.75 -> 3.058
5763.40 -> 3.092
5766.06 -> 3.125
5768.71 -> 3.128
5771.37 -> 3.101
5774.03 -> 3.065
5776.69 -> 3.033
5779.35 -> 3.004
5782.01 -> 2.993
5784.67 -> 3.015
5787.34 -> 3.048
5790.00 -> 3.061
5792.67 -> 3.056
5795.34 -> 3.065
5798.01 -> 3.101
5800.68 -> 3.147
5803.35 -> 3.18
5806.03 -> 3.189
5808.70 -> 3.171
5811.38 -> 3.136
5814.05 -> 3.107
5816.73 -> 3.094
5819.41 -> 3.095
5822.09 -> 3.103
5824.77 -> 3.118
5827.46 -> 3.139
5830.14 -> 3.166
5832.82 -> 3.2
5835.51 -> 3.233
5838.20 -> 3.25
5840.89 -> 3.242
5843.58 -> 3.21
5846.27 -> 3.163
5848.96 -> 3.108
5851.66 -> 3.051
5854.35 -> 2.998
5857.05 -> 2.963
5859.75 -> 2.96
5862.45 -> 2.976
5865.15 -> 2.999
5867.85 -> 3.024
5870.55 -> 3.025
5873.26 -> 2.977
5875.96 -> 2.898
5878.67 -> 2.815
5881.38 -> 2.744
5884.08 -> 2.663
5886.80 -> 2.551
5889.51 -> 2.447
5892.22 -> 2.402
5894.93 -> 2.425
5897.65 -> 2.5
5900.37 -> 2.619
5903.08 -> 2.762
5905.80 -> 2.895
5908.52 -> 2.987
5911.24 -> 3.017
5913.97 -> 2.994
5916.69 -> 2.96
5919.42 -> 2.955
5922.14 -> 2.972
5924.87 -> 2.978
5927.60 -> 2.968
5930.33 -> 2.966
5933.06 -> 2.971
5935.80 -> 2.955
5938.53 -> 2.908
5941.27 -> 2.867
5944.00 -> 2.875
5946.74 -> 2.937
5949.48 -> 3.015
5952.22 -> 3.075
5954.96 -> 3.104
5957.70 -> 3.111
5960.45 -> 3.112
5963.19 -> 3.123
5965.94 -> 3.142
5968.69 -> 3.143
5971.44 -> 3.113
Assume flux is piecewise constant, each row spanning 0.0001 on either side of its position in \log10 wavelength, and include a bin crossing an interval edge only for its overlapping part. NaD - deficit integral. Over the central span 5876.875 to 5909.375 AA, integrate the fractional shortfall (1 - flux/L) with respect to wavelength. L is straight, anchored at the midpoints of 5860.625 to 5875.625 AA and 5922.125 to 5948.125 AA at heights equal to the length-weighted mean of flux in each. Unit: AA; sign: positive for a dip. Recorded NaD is 3.5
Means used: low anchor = 2.99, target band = 2.65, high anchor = 2.94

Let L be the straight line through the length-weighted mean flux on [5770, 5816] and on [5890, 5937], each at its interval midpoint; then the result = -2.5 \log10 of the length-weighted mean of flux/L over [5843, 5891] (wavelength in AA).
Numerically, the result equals 0.01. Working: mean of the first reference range 3.09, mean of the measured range 2.91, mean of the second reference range 2.84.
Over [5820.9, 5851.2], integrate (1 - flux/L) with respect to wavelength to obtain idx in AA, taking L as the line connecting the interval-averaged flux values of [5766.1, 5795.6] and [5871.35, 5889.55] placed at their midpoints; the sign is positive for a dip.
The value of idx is -3.0 AA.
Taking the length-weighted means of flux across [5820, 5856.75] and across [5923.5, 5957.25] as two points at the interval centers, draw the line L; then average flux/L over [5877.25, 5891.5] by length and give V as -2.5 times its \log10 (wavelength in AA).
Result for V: 0.17 mag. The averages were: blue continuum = 3.15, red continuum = 2.97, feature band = 2.63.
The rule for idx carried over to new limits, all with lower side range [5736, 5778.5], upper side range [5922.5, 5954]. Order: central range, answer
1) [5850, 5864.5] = 0.05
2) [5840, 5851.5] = -0.59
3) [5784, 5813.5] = -0.70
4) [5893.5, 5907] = 1.56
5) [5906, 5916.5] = -0.04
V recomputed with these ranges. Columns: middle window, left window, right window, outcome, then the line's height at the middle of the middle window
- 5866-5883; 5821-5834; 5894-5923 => 0.018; 2.96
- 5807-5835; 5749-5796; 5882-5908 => -0.094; 2.88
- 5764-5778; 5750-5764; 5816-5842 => -0.004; 3.08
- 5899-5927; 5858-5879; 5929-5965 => 0.026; 2.99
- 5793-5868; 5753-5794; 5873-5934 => -0.061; 2.94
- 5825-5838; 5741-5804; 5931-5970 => -0.046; 3.05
